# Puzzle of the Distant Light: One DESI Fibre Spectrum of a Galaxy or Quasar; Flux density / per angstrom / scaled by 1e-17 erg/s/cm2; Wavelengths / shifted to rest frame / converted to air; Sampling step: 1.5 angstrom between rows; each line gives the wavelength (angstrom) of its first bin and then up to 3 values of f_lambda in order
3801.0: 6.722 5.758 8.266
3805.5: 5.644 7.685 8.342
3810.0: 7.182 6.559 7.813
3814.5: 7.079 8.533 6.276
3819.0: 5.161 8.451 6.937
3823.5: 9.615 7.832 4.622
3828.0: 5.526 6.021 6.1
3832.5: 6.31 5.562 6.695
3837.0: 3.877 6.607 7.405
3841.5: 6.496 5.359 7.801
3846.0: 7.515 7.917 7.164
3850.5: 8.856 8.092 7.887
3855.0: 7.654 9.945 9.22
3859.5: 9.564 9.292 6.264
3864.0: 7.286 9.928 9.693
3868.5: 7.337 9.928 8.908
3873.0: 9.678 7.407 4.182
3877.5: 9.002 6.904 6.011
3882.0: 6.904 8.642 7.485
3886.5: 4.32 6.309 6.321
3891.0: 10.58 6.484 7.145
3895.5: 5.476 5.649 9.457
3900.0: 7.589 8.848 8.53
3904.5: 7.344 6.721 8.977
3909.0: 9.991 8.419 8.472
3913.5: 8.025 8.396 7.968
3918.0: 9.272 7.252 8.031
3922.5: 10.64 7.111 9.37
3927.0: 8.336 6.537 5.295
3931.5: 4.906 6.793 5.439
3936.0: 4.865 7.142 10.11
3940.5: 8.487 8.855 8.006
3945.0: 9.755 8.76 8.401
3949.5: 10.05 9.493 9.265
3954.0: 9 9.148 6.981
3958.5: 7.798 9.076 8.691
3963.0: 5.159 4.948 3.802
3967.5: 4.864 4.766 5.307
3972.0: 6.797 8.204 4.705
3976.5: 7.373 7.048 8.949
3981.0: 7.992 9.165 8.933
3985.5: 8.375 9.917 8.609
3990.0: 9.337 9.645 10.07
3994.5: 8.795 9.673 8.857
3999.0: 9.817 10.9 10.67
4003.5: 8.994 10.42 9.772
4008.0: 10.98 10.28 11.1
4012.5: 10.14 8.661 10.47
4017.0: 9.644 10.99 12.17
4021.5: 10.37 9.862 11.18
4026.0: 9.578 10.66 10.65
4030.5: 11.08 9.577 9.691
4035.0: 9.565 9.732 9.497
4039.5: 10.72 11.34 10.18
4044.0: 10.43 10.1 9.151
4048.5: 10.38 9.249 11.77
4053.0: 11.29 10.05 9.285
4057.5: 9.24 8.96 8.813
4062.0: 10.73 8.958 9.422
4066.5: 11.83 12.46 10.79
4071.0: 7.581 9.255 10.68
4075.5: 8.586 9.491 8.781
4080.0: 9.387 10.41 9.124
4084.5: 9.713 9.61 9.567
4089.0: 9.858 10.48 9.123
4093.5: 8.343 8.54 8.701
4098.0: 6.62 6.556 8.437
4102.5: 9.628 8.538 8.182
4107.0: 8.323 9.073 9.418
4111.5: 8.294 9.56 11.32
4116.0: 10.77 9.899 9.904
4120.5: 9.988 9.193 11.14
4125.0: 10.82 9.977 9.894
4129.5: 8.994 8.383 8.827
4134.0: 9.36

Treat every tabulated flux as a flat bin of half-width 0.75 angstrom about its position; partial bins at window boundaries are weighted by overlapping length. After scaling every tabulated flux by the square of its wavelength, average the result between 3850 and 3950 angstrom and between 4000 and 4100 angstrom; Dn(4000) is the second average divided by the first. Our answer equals 1.35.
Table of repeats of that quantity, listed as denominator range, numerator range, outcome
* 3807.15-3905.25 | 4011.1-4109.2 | 1.45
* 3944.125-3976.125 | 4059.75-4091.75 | 1.40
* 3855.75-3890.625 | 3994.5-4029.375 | 1.39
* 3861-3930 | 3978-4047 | 1.34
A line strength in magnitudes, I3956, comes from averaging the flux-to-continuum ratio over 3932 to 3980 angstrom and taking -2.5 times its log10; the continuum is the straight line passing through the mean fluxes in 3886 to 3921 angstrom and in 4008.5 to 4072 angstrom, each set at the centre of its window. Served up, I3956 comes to 0.17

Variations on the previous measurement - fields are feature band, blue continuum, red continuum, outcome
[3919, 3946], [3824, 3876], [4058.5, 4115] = 0.07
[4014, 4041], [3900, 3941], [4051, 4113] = -0.17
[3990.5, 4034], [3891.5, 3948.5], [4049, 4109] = -0.16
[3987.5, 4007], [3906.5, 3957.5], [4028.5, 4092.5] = -0.07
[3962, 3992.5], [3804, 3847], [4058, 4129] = 0.15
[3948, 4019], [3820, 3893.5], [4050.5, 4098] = 0.02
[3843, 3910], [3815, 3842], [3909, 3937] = -0.11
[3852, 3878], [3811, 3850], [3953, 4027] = -0.17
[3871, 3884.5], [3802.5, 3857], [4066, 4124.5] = 0.00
